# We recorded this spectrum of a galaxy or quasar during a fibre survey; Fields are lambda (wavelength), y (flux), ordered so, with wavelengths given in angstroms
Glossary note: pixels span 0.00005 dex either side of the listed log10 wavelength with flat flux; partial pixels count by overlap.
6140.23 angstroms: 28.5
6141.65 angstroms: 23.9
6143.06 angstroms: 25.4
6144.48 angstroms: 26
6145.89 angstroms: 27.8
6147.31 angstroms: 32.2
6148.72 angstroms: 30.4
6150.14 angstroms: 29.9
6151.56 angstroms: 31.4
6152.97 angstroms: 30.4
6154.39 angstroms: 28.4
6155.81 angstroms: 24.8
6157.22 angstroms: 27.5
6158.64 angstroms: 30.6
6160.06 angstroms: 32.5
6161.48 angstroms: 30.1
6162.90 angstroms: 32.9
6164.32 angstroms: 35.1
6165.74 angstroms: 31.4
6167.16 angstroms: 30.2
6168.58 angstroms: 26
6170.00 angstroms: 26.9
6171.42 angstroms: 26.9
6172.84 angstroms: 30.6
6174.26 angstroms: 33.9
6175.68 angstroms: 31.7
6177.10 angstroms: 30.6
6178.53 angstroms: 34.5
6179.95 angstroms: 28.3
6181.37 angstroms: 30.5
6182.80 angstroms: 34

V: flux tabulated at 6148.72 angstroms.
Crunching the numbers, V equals 30.4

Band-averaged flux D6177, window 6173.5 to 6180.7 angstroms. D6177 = 31.8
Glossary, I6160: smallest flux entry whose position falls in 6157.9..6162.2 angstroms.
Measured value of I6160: 30.1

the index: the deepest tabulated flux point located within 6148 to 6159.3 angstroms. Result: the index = 24.8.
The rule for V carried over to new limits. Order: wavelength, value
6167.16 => 30.2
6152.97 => 30.4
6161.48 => 30.1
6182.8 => 34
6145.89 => 27.8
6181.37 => 30.5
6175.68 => 31.7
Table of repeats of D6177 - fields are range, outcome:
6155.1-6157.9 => 26.2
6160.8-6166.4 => 32.4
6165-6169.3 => 29.2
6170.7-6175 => 30.5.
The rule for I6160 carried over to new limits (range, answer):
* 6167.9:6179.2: 26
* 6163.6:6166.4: 31.4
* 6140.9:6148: 23.9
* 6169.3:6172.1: 26.9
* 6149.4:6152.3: 29.9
